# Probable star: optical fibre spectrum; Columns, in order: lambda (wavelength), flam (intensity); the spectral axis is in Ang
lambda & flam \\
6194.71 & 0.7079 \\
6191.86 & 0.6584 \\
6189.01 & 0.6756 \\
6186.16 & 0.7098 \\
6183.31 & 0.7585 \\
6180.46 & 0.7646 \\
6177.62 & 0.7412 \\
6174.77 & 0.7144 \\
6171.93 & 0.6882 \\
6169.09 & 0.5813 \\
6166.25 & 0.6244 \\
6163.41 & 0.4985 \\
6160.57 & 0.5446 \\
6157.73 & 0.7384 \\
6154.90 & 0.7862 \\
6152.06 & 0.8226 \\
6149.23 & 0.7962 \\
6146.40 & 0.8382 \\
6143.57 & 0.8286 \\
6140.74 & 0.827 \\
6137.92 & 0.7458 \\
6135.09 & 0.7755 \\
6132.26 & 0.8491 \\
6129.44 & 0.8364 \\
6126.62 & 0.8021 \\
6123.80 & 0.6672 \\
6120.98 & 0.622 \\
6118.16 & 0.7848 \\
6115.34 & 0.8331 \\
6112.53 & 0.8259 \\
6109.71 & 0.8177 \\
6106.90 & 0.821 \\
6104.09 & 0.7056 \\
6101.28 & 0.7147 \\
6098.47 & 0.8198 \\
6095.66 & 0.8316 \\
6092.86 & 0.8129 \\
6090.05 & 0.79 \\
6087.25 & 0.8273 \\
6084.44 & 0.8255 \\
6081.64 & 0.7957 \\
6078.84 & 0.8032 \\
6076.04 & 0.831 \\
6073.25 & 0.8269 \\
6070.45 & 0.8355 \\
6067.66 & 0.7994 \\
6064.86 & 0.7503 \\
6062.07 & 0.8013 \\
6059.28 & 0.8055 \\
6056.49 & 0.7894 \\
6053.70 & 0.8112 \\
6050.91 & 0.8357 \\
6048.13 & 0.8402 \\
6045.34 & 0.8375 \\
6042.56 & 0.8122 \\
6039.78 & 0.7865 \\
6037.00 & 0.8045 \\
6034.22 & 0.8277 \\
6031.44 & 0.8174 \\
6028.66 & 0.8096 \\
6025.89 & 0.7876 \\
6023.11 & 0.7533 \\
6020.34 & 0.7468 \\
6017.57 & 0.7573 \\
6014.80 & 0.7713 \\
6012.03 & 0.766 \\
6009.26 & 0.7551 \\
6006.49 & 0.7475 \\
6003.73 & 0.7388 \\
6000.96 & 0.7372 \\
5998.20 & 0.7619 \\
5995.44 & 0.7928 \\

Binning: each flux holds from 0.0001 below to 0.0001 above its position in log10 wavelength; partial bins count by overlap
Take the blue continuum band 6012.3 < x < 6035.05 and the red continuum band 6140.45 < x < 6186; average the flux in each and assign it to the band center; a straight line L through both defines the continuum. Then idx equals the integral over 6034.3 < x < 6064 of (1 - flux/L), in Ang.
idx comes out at -1.60 Ang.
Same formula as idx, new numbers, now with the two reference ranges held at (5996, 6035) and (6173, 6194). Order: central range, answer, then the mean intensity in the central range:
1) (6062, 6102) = -3.1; 0.806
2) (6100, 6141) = -2.1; 0.774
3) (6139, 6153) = -1.8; 0.821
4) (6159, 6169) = 2.2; 0.562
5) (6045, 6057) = -1.0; 0.824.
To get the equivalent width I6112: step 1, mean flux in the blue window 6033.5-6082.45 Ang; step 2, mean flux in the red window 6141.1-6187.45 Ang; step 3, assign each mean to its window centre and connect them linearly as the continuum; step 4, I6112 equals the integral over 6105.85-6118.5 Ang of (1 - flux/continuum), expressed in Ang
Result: -0.9 Ang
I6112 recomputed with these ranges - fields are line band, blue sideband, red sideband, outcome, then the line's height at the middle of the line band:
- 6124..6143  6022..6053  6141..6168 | -1.5 Ang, 0.738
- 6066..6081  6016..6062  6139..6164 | -0.6 Ang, 0.786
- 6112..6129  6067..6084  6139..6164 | 0.5 Ang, 0.778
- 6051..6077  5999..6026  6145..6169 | -2.5 Ang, 0.735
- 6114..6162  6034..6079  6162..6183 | -4.2 Ang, 0.708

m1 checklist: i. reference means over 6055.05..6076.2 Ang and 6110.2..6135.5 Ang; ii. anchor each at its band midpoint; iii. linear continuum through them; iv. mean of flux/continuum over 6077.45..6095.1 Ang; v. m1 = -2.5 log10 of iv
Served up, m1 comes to -0.02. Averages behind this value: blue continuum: 0.804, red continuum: 0.779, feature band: 0.81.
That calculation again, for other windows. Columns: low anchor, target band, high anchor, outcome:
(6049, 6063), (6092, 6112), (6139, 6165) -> -0.02 mag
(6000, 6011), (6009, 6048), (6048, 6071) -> -0.03 mag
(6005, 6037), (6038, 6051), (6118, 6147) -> -0.06 mag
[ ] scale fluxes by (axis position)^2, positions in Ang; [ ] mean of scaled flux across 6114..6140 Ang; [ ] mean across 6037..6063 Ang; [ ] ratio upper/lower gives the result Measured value 0.97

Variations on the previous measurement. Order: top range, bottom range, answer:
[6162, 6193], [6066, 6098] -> 0.85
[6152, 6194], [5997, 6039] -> 0.93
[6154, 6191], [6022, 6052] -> 0.87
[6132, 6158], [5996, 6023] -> 1.11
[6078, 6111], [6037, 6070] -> 1.00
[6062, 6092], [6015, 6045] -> 1.04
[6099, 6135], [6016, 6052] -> 0.99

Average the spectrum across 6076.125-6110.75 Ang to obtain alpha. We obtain 0.798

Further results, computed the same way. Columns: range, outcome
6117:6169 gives 0.739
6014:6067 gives 0.797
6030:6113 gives 0.806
